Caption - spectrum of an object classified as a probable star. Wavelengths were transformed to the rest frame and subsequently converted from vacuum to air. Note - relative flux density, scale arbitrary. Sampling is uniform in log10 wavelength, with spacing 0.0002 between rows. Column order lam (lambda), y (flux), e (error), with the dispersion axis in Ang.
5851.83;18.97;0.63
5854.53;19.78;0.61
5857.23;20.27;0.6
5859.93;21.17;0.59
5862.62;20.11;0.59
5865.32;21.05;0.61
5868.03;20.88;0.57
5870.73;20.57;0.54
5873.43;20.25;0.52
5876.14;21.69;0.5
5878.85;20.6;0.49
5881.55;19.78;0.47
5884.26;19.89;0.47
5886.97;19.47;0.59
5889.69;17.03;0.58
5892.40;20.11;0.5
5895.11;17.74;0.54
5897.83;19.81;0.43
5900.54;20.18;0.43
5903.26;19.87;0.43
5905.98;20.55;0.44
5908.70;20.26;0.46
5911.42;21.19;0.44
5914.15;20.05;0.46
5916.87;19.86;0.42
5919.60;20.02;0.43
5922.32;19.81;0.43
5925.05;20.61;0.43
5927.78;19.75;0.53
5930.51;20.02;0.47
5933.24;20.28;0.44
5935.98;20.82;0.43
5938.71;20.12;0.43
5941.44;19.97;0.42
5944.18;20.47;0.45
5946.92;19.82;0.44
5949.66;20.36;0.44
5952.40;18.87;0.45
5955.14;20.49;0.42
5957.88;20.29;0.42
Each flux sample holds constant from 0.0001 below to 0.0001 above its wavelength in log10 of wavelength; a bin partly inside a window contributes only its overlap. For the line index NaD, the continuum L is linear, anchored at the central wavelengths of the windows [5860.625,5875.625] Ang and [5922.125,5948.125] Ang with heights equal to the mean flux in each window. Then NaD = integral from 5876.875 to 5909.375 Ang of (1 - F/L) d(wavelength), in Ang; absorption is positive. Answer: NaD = 1.35 Ang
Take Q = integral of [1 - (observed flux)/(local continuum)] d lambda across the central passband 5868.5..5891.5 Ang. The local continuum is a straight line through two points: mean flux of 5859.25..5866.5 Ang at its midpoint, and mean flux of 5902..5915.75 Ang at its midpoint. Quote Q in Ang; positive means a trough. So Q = 0.7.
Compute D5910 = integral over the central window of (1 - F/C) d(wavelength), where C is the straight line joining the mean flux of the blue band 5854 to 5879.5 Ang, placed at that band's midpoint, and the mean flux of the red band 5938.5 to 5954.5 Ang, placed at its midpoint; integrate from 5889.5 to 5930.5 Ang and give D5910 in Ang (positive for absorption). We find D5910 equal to 0.8 Ang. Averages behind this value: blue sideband 20.7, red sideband 19.9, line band 19.9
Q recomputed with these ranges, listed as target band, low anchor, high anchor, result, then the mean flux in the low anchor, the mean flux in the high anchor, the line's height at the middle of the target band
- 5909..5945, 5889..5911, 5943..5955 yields -0.81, 19.6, 19.9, 19.8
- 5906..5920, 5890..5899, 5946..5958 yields -0.76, 19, 19.9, 19.3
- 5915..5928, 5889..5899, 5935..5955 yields -0.37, 18.8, 20.1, 19.5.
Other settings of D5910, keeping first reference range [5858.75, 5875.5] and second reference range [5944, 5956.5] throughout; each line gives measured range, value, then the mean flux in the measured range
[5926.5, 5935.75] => 0.0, 20.1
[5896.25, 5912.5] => 0.1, 20.3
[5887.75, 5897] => 0.9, 18.4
